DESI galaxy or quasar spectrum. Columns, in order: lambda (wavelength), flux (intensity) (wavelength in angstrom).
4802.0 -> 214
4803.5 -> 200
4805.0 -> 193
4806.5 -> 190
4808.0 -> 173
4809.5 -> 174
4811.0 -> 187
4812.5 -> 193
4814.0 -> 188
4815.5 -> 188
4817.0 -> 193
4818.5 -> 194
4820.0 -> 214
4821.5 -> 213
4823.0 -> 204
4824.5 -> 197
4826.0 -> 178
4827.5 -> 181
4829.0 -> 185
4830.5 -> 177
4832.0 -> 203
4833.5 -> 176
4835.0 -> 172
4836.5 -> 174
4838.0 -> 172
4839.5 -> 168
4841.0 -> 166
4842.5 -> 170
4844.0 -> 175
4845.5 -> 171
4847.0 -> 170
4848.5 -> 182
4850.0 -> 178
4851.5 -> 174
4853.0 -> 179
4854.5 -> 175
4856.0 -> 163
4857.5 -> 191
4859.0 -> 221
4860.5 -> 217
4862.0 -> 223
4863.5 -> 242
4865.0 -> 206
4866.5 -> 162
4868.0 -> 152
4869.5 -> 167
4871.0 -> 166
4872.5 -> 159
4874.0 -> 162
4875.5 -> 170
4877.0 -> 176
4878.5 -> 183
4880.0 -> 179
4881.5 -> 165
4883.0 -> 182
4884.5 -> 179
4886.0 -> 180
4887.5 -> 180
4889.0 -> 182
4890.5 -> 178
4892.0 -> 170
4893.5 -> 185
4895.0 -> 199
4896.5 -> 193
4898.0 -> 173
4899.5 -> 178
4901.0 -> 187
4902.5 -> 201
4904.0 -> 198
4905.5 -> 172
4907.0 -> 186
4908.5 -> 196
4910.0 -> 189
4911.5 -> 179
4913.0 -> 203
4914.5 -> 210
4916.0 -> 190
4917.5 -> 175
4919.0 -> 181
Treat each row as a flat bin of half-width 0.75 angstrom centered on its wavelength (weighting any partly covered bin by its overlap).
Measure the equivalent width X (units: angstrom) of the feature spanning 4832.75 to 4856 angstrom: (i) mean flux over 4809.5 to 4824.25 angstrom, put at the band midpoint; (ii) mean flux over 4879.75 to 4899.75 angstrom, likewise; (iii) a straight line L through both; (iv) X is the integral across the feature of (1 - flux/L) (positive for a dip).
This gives 2.1 angstrom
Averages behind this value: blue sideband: 196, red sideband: 180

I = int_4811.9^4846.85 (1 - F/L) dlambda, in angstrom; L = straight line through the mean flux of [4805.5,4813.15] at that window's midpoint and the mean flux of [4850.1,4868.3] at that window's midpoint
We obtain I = 0.5 angstrom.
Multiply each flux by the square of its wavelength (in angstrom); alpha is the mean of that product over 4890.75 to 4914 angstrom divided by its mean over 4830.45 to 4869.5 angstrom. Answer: 1.05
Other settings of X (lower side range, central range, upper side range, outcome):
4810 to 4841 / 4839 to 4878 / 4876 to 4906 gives 0.9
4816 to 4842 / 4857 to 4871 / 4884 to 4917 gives -0.7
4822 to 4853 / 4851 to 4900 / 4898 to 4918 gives 0.6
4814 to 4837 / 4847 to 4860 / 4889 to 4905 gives 0.4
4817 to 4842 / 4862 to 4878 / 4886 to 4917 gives 0.7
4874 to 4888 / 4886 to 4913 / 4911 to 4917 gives 0.2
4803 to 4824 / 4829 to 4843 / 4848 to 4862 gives 1.1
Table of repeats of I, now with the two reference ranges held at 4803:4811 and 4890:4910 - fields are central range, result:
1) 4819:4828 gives -0.6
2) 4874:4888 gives 0.7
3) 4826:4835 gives 0.1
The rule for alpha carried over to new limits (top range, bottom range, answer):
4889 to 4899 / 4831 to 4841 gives 1.06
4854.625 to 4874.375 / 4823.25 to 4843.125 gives 1.06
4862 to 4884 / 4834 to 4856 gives 1.04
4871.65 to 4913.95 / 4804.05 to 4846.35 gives 1.01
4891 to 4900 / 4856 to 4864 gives 0.87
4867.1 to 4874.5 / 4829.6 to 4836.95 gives 0.91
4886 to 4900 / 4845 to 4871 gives 0.99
